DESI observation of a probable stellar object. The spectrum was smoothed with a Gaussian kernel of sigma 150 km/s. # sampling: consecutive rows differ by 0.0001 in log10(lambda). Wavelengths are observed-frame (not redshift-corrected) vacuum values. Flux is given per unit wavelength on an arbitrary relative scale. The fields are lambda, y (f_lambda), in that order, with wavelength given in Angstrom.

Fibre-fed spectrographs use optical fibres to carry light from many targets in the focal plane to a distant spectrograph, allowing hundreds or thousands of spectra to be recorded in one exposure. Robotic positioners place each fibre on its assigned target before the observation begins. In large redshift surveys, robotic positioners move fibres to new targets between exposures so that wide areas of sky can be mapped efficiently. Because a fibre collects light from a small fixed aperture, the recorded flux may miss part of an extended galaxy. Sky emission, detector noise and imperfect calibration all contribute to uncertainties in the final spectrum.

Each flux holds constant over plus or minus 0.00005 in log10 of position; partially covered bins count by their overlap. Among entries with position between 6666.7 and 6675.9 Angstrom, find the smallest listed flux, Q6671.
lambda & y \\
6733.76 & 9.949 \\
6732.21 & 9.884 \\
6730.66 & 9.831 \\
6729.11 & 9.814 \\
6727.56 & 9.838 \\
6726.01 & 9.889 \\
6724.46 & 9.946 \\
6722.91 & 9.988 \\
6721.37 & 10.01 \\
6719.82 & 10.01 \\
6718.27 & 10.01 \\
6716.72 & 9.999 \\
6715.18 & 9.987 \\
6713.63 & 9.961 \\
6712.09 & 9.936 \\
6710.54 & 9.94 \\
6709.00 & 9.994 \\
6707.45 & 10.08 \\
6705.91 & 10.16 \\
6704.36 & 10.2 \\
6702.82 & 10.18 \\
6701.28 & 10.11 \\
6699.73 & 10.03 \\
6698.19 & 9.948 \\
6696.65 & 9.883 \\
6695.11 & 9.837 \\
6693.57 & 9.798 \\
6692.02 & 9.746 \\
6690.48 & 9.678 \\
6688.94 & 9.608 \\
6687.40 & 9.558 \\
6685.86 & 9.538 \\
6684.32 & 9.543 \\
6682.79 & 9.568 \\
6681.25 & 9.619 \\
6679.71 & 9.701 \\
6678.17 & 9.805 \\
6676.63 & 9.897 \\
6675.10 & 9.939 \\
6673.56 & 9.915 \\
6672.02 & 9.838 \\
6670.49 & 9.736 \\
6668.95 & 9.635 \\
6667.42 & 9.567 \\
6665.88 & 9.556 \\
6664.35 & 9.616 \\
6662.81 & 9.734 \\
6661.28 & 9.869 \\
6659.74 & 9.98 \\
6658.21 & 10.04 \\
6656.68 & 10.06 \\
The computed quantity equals 9.567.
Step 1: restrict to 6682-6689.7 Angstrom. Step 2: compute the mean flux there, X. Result 9.57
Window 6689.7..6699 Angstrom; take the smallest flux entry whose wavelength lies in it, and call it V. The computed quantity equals 9.678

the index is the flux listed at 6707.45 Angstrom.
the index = 10.08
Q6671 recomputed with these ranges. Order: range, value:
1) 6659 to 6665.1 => 9.616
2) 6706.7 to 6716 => 9.936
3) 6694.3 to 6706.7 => 9.837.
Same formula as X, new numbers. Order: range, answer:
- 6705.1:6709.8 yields 10.1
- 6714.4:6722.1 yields 10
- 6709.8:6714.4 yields 9.95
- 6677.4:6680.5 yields 9.74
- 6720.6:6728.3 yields 9.94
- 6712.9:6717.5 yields 9.98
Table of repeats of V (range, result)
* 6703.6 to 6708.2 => 10.08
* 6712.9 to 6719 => 9.961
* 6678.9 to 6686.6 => 9.538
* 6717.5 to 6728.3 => 9.838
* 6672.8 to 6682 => 9.619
